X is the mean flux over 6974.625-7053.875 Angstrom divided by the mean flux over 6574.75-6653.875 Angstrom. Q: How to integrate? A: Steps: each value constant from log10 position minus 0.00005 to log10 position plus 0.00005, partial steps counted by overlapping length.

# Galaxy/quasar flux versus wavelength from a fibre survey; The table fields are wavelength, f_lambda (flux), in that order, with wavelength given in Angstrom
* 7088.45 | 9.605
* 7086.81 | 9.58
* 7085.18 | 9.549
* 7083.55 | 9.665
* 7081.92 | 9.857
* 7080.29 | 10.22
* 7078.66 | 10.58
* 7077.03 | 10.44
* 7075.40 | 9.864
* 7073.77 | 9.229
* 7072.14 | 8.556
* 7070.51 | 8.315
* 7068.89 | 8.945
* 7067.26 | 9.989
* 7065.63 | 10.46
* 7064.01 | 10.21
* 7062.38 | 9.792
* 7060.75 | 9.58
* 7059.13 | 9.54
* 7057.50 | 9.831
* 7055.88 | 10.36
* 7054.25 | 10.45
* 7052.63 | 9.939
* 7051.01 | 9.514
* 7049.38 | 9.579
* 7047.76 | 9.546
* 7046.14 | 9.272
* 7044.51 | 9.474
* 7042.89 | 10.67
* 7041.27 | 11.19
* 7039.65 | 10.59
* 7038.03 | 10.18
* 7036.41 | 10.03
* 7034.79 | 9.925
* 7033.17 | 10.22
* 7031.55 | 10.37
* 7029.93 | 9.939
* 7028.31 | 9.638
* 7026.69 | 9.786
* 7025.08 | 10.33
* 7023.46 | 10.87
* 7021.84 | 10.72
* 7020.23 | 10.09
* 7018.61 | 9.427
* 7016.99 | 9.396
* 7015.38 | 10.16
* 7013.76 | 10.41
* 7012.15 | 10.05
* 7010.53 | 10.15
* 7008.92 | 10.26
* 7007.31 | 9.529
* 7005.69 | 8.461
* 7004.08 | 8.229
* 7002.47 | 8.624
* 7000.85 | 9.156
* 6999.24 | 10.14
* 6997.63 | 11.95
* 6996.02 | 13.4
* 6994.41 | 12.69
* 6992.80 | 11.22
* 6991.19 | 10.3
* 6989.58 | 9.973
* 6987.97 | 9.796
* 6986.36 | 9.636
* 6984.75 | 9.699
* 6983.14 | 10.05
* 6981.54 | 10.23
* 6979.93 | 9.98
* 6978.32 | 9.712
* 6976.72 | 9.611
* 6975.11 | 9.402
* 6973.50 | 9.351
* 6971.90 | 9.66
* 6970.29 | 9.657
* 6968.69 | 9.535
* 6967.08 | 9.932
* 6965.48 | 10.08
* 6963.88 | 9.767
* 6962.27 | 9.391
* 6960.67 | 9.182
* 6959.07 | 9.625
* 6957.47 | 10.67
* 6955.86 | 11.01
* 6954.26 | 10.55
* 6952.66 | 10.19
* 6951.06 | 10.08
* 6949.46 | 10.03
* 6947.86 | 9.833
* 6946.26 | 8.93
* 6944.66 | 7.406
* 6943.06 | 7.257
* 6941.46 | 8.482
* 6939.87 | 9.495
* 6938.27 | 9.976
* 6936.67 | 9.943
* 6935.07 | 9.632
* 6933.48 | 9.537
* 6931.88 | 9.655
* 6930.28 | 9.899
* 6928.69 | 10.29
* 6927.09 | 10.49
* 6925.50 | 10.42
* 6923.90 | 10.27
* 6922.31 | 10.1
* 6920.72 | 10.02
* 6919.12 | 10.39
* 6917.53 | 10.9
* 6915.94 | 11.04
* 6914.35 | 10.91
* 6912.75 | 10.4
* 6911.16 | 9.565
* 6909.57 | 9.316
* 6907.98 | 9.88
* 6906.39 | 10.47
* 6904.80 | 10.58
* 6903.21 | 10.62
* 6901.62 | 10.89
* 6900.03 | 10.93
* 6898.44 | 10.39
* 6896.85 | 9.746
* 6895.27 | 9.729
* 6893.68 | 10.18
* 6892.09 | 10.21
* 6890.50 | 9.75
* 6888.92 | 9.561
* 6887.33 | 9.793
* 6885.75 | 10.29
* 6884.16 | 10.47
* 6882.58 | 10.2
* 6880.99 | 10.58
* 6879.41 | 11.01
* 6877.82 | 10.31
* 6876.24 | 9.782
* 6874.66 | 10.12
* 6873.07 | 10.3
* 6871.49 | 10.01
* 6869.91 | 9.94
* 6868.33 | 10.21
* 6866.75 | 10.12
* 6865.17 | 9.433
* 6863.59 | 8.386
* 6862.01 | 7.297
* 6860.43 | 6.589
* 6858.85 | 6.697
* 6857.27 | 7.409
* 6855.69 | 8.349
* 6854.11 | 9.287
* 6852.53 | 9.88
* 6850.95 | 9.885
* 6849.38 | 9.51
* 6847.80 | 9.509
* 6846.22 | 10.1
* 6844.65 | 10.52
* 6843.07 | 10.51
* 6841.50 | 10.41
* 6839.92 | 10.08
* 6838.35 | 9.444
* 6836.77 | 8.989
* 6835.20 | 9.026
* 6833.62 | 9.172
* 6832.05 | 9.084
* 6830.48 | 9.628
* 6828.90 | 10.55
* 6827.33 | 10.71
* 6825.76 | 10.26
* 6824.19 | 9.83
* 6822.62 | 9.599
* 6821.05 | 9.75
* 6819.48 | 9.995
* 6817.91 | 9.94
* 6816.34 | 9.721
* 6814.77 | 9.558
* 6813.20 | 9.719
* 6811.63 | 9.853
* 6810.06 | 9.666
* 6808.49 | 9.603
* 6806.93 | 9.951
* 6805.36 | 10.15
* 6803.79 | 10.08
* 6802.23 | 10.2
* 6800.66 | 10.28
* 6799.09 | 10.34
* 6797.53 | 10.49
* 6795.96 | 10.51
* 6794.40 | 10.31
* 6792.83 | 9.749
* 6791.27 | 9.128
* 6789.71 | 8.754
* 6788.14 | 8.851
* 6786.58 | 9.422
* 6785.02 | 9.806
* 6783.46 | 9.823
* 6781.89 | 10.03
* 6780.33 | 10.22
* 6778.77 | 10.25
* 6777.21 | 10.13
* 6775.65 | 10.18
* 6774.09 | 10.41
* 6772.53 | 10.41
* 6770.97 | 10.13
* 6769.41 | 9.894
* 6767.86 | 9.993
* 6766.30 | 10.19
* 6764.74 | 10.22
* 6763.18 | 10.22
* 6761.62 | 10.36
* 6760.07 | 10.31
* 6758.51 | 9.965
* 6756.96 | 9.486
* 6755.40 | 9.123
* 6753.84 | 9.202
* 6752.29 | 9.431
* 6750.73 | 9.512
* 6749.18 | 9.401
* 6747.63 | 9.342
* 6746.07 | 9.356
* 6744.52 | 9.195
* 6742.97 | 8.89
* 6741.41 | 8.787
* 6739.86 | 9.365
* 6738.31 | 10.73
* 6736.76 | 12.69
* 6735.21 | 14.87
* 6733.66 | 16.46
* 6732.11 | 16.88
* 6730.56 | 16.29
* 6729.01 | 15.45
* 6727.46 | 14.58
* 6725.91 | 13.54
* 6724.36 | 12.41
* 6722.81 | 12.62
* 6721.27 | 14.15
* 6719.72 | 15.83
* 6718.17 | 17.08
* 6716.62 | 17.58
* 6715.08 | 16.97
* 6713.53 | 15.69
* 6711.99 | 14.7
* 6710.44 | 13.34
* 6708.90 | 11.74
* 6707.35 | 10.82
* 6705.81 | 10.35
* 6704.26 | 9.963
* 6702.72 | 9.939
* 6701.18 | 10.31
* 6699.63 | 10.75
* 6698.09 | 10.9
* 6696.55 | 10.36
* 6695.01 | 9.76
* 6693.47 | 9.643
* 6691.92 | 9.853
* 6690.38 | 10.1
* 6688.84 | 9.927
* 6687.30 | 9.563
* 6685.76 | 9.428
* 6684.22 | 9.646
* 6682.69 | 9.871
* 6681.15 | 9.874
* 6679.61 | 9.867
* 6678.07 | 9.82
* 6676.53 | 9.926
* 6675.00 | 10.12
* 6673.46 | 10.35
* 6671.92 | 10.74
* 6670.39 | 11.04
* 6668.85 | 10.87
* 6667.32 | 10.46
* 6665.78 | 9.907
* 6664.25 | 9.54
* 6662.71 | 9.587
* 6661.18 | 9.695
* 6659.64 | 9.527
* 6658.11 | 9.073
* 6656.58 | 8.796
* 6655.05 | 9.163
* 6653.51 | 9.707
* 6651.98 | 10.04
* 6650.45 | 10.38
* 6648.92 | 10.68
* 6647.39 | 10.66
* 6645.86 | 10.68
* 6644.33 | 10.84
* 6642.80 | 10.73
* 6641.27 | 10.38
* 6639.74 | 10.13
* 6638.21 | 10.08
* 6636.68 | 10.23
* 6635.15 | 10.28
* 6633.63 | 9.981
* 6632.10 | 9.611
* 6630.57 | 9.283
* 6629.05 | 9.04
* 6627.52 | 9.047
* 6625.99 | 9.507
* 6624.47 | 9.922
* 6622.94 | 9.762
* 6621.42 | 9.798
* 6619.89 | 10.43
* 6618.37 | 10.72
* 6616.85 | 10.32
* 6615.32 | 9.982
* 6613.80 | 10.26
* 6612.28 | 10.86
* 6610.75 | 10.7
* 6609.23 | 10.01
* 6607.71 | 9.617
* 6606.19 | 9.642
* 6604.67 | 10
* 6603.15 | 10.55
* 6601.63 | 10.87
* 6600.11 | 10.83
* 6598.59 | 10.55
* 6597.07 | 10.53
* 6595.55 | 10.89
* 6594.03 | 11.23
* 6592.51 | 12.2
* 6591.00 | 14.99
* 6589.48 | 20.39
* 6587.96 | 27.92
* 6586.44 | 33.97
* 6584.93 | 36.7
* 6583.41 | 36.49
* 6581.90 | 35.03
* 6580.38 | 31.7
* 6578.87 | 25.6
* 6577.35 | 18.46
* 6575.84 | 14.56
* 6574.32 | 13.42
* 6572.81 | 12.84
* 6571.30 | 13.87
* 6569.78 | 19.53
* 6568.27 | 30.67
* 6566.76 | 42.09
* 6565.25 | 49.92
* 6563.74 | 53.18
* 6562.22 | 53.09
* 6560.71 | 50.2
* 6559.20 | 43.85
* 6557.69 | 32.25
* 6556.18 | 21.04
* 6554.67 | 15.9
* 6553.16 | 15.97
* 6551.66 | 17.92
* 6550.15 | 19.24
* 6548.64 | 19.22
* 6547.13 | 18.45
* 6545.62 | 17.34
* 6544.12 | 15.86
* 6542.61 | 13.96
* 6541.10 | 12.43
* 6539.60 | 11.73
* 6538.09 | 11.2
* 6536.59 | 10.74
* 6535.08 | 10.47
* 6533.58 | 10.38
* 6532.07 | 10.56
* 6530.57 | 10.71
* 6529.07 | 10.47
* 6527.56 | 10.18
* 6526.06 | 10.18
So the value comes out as 0.73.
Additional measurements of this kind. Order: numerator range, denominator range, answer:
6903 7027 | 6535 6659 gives 0.59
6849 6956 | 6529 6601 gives 0.44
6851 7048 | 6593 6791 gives 0.92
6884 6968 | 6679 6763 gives 0.86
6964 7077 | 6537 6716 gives 0.66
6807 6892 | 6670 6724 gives 0.84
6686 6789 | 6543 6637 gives 0.60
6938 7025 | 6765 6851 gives 1.00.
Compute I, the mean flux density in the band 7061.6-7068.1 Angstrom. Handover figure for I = 10.1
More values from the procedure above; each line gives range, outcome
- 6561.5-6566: 52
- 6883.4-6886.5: 10.4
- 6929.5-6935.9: 9.68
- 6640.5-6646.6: 10.7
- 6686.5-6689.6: 9.74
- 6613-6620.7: 10.3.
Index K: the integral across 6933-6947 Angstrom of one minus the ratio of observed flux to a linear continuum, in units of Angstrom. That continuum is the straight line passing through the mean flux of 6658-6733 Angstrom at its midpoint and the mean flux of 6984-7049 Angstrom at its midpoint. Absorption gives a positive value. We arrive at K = 2.1 Angstrom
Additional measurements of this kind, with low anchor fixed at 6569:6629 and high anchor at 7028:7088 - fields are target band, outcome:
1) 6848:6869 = 6.1 Angstrom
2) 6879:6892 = 1.9 Angstrom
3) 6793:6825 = 7.2 Angstrom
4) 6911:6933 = 2.3 Angstrom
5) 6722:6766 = 7.4 Angstrom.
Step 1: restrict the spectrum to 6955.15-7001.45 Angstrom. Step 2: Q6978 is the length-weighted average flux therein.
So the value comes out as 10.2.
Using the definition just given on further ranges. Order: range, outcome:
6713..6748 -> 13.5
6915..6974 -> 9.81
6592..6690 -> 10.1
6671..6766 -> 11.4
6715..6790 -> 11.4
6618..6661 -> 9.93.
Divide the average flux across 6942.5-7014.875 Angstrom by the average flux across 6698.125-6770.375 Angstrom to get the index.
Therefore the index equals 0.83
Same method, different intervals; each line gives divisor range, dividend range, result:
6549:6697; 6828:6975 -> 0.63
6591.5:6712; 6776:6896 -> 0.95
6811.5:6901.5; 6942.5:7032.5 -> 1.02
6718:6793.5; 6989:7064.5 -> 0.92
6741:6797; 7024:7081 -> 1.02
